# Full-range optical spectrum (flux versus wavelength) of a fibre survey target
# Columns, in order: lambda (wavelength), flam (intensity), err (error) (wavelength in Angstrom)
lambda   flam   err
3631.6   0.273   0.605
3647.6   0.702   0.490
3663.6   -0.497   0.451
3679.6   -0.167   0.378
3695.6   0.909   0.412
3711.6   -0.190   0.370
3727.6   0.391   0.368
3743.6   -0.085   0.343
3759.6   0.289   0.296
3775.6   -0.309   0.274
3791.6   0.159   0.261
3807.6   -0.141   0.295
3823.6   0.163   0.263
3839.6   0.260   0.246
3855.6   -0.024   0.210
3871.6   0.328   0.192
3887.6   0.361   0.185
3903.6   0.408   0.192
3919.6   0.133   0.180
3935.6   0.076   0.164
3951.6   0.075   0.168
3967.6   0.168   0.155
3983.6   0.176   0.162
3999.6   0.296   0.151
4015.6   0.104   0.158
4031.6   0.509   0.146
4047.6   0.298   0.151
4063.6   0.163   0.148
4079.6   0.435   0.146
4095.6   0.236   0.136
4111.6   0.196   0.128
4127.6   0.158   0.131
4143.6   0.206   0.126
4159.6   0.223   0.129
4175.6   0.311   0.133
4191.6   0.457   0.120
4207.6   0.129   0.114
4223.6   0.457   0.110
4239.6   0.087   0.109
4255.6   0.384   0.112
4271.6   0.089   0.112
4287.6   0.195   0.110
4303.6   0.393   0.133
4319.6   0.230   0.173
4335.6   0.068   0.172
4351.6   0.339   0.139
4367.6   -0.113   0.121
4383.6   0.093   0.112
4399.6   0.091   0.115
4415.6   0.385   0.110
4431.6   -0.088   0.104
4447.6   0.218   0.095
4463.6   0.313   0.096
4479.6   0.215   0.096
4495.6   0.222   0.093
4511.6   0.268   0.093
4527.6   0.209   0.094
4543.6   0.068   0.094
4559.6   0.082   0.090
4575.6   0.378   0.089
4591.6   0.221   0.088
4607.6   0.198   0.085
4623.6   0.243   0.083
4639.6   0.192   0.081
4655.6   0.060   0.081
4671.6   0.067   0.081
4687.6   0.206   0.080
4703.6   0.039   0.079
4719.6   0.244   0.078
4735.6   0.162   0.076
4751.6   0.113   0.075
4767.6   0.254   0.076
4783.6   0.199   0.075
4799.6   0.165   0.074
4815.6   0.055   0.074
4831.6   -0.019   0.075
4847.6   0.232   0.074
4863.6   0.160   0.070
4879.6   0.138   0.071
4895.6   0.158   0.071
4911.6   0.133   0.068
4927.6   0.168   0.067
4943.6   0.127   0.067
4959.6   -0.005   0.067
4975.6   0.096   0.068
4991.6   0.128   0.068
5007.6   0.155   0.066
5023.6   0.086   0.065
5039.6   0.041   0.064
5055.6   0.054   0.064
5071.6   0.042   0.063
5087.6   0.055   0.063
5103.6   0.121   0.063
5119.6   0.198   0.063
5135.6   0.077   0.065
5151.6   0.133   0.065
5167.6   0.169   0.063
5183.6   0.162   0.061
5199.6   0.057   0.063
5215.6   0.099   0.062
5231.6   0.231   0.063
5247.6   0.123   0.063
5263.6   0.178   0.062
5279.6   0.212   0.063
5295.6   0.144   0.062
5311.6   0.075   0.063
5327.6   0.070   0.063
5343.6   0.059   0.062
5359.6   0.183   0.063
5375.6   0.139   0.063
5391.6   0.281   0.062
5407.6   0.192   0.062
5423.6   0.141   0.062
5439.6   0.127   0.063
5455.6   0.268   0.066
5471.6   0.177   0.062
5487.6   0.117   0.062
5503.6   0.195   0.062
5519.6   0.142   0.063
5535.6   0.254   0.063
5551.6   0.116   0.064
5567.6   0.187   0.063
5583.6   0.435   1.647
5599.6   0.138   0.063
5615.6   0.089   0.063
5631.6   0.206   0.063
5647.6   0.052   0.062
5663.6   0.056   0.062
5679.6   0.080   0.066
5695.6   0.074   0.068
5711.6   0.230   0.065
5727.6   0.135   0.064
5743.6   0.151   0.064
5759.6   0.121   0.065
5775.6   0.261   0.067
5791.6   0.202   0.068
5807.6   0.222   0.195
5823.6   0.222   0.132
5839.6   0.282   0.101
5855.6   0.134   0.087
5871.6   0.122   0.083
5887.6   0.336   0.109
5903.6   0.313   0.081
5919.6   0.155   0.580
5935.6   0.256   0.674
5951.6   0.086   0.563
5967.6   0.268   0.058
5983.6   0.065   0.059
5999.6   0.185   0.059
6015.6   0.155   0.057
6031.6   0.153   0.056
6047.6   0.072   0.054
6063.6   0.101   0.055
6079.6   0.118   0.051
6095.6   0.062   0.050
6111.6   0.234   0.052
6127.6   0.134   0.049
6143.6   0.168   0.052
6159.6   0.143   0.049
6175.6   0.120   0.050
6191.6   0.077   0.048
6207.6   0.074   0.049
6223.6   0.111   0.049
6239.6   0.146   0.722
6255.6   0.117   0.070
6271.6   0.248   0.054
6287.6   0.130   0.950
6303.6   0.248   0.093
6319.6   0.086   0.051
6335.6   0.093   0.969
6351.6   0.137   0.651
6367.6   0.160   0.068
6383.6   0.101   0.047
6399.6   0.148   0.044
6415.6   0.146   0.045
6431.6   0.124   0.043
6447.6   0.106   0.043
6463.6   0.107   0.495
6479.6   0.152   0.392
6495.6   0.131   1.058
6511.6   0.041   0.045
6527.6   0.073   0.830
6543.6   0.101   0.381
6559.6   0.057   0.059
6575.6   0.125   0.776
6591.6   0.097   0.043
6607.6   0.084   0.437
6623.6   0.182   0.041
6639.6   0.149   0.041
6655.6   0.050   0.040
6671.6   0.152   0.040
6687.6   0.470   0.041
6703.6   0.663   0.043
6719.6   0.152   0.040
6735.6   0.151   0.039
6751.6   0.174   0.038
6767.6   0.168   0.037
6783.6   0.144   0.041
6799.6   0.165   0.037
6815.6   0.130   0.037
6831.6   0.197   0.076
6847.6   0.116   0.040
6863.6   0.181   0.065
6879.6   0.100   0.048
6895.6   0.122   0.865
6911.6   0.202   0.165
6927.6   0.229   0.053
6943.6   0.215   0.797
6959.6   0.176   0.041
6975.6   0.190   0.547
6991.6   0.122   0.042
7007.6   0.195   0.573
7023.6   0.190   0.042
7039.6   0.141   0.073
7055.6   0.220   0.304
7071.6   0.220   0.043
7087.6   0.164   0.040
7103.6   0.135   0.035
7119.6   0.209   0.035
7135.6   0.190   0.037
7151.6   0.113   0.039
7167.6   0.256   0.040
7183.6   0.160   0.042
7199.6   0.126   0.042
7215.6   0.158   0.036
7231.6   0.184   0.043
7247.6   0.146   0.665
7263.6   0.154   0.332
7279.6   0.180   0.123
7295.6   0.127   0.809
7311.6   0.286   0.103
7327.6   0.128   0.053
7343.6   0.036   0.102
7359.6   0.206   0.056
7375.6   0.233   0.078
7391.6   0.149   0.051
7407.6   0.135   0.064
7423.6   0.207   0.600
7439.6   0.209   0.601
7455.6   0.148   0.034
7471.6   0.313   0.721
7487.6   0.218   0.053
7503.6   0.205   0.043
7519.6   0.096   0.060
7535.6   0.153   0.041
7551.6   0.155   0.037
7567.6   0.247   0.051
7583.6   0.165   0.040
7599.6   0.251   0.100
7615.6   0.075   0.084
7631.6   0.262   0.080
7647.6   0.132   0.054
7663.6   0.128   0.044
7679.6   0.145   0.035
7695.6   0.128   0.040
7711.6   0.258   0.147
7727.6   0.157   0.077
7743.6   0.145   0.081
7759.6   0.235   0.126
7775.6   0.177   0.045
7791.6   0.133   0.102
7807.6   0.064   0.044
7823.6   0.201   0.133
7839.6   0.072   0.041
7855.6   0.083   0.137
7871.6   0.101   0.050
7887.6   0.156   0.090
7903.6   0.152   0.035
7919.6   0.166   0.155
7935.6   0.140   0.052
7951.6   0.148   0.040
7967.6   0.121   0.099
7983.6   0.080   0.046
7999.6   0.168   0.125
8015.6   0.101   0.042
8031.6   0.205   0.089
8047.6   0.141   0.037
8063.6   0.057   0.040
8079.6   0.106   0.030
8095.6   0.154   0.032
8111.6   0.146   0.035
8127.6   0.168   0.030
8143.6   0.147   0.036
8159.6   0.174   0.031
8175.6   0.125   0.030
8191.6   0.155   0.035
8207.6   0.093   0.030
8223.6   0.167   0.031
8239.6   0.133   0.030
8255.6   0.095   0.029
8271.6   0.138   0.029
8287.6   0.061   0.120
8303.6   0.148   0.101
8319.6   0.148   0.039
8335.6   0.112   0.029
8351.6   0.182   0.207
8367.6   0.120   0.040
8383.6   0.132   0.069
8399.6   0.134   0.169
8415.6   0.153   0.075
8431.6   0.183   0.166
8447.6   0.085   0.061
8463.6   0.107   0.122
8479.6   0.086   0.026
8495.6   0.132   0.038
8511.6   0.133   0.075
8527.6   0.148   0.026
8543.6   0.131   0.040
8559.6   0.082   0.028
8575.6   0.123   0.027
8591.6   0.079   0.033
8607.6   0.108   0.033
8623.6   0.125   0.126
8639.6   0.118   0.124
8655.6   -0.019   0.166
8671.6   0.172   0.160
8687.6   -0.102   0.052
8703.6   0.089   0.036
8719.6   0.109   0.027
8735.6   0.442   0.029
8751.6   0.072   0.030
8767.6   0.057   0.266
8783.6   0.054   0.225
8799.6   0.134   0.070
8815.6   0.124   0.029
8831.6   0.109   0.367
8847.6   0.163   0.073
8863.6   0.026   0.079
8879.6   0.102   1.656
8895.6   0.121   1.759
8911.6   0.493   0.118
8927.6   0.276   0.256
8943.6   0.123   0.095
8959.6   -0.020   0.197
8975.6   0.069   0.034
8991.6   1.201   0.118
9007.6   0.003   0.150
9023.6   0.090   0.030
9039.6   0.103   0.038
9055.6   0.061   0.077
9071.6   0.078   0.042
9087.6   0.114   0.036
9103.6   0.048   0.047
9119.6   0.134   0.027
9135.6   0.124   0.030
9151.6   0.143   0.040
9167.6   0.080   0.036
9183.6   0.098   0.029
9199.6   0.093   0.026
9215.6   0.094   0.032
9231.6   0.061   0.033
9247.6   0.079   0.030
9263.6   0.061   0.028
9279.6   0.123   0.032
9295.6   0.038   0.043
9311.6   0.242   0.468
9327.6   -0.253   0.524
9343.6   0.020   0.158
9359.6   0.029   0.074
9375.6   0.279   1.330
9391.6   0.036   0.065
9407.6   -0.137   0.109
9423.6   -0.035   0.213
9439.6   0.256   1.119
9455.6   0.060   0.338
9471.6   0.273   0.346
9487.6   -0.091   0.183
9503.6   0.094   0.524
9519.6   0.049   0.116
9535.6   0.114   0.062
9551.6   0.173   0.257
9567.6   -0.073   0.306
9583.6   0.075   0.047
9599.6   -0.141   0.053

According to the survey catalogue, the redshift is 0.80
